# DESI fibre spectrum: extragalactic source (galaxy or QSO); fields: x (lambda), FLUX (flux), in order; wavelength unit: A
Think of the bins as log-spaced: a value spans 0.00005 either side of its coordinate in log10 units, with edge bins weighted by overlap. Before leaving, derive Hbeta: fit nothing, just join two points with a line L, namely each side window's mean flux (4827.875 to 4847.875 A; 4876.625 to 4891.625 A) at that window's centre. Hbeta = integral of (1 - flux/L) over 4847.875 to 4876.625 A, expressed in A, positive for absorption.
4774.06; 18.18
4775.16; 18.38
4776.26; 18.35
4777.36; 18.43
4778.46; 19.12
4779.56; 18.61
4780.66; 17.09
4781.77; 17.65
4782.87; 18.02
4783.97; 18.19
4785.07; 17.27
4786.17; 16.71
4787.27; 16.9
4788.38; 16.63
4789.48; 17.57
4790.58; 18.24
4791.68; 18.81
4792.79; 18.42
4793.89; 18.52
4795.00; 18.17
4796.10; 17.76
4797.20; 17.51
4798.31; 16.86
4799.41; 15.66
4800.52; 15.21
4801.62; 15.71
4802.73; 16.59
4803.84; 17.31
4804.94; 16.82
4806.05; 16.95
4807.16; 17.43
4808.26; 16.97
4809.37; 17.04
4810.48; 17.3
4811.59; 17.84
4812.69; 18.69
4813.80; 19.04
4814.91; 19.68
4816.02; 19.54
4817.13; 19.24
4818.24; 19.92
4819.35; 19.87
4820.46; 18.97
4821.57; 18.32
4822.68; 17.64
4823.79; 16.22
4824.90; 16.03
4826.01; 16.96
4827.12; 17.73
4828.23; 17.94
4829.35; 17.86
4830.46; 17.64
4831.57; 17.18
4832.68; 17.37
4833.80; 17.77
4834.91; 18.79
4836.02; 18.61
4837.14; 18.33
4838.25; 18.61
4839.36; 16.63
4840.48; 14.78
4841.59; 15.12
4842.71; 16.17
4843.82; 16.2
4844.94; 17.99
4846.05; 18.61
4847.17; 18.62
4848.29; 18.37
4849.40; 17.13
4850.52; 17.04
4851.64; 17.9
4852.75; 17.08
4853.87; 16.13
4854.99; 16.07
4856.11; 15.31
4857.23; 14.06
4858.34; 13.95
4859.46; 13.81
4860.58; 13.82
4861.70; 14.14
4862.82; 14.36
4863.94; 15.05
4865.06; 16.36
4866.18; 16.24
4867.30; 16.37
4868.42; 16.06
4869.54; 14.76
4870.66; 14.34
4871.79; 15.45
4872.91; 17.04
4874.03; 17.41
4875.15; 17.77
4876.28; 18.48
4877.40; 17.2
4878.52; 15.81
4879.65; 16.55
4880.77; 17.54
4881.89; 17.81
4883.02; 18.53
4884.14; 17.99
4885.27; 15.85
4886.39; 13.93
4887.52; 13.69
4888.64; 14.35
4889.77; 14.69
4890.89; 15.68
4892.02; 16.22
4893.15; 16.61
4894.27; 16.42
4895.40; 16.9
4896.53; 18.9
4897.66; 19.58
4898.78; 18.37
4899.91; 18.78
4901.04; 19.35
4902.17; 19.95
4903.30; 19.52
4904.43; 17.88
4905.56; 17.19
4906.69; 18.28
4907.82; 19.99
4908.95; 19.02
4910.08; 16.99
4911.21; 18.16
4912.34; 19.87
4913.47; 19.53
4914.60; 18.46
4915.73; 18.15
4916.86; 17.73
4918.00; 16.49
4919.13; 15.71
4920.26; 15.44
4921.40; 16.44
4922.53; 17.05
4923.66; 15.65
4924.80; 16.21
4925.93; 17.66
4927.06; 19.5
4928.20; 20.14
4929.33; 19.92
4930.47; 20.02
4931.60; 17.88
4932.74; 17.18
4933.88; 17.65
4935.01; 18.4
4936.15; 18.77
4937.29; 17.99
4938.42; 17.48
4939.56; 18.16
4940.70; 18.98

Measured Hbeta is 1.5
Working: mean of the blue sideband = 17.5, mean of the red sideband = 16.2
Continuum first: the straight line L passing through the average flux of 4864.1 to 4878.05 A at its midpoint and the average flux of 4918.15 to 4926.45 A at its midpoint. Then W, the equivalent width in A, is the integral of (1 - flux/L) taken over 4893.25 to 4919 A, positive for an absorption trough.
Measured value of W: -3.2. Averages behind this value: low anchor 16.4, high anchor 16.3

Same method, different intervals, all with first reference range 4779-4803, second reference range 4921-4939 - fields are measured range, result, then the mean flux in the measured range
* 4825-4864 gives 2.1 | 16.7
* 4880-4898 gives 1.3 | 16.5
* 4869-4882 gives 0.8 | 16.6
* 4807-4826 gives -0.8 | 18.2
